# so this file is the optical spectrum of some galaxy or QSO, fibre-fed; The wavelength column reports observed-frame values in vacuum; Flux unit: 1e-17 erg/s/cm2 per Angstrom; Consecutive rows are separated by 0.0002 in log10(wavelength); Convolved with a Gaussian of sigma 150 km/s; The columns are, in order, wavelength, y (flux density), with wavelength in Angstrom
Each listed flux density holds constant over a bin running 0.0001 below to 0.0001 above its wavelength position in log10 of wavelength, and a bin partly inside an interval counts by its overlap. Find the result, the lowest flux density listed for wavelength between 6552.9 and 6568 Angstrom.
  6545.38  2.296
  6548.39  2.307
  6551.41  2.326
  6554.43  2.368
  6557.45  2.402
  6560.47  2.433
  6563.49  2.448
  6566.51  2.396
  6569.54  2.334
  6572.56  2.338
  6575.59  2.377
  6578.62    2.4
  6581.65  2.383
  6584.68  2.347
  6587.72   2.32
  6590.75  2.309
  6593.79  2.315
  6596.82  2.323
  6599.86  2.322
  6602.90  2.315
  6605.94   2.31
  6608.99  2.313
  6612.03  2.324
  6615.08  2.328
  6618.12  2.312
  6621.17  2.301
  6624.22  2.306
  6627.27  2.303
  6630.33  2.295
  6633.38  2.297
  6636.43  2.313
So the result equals 2.368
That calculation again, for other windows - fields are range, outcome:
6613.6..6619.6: 2.312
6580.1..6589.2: 2.32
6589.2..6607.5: 2.309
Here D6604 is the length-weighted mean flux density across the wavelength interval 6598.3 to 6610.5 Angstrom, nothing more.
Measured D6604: 2.31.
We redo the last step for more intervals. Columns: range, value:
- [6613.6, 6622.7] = 2.31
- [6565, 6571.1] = 2.37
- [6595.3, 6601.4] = 2.32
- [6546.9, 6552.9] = 2.32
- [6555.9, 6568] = 2.42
